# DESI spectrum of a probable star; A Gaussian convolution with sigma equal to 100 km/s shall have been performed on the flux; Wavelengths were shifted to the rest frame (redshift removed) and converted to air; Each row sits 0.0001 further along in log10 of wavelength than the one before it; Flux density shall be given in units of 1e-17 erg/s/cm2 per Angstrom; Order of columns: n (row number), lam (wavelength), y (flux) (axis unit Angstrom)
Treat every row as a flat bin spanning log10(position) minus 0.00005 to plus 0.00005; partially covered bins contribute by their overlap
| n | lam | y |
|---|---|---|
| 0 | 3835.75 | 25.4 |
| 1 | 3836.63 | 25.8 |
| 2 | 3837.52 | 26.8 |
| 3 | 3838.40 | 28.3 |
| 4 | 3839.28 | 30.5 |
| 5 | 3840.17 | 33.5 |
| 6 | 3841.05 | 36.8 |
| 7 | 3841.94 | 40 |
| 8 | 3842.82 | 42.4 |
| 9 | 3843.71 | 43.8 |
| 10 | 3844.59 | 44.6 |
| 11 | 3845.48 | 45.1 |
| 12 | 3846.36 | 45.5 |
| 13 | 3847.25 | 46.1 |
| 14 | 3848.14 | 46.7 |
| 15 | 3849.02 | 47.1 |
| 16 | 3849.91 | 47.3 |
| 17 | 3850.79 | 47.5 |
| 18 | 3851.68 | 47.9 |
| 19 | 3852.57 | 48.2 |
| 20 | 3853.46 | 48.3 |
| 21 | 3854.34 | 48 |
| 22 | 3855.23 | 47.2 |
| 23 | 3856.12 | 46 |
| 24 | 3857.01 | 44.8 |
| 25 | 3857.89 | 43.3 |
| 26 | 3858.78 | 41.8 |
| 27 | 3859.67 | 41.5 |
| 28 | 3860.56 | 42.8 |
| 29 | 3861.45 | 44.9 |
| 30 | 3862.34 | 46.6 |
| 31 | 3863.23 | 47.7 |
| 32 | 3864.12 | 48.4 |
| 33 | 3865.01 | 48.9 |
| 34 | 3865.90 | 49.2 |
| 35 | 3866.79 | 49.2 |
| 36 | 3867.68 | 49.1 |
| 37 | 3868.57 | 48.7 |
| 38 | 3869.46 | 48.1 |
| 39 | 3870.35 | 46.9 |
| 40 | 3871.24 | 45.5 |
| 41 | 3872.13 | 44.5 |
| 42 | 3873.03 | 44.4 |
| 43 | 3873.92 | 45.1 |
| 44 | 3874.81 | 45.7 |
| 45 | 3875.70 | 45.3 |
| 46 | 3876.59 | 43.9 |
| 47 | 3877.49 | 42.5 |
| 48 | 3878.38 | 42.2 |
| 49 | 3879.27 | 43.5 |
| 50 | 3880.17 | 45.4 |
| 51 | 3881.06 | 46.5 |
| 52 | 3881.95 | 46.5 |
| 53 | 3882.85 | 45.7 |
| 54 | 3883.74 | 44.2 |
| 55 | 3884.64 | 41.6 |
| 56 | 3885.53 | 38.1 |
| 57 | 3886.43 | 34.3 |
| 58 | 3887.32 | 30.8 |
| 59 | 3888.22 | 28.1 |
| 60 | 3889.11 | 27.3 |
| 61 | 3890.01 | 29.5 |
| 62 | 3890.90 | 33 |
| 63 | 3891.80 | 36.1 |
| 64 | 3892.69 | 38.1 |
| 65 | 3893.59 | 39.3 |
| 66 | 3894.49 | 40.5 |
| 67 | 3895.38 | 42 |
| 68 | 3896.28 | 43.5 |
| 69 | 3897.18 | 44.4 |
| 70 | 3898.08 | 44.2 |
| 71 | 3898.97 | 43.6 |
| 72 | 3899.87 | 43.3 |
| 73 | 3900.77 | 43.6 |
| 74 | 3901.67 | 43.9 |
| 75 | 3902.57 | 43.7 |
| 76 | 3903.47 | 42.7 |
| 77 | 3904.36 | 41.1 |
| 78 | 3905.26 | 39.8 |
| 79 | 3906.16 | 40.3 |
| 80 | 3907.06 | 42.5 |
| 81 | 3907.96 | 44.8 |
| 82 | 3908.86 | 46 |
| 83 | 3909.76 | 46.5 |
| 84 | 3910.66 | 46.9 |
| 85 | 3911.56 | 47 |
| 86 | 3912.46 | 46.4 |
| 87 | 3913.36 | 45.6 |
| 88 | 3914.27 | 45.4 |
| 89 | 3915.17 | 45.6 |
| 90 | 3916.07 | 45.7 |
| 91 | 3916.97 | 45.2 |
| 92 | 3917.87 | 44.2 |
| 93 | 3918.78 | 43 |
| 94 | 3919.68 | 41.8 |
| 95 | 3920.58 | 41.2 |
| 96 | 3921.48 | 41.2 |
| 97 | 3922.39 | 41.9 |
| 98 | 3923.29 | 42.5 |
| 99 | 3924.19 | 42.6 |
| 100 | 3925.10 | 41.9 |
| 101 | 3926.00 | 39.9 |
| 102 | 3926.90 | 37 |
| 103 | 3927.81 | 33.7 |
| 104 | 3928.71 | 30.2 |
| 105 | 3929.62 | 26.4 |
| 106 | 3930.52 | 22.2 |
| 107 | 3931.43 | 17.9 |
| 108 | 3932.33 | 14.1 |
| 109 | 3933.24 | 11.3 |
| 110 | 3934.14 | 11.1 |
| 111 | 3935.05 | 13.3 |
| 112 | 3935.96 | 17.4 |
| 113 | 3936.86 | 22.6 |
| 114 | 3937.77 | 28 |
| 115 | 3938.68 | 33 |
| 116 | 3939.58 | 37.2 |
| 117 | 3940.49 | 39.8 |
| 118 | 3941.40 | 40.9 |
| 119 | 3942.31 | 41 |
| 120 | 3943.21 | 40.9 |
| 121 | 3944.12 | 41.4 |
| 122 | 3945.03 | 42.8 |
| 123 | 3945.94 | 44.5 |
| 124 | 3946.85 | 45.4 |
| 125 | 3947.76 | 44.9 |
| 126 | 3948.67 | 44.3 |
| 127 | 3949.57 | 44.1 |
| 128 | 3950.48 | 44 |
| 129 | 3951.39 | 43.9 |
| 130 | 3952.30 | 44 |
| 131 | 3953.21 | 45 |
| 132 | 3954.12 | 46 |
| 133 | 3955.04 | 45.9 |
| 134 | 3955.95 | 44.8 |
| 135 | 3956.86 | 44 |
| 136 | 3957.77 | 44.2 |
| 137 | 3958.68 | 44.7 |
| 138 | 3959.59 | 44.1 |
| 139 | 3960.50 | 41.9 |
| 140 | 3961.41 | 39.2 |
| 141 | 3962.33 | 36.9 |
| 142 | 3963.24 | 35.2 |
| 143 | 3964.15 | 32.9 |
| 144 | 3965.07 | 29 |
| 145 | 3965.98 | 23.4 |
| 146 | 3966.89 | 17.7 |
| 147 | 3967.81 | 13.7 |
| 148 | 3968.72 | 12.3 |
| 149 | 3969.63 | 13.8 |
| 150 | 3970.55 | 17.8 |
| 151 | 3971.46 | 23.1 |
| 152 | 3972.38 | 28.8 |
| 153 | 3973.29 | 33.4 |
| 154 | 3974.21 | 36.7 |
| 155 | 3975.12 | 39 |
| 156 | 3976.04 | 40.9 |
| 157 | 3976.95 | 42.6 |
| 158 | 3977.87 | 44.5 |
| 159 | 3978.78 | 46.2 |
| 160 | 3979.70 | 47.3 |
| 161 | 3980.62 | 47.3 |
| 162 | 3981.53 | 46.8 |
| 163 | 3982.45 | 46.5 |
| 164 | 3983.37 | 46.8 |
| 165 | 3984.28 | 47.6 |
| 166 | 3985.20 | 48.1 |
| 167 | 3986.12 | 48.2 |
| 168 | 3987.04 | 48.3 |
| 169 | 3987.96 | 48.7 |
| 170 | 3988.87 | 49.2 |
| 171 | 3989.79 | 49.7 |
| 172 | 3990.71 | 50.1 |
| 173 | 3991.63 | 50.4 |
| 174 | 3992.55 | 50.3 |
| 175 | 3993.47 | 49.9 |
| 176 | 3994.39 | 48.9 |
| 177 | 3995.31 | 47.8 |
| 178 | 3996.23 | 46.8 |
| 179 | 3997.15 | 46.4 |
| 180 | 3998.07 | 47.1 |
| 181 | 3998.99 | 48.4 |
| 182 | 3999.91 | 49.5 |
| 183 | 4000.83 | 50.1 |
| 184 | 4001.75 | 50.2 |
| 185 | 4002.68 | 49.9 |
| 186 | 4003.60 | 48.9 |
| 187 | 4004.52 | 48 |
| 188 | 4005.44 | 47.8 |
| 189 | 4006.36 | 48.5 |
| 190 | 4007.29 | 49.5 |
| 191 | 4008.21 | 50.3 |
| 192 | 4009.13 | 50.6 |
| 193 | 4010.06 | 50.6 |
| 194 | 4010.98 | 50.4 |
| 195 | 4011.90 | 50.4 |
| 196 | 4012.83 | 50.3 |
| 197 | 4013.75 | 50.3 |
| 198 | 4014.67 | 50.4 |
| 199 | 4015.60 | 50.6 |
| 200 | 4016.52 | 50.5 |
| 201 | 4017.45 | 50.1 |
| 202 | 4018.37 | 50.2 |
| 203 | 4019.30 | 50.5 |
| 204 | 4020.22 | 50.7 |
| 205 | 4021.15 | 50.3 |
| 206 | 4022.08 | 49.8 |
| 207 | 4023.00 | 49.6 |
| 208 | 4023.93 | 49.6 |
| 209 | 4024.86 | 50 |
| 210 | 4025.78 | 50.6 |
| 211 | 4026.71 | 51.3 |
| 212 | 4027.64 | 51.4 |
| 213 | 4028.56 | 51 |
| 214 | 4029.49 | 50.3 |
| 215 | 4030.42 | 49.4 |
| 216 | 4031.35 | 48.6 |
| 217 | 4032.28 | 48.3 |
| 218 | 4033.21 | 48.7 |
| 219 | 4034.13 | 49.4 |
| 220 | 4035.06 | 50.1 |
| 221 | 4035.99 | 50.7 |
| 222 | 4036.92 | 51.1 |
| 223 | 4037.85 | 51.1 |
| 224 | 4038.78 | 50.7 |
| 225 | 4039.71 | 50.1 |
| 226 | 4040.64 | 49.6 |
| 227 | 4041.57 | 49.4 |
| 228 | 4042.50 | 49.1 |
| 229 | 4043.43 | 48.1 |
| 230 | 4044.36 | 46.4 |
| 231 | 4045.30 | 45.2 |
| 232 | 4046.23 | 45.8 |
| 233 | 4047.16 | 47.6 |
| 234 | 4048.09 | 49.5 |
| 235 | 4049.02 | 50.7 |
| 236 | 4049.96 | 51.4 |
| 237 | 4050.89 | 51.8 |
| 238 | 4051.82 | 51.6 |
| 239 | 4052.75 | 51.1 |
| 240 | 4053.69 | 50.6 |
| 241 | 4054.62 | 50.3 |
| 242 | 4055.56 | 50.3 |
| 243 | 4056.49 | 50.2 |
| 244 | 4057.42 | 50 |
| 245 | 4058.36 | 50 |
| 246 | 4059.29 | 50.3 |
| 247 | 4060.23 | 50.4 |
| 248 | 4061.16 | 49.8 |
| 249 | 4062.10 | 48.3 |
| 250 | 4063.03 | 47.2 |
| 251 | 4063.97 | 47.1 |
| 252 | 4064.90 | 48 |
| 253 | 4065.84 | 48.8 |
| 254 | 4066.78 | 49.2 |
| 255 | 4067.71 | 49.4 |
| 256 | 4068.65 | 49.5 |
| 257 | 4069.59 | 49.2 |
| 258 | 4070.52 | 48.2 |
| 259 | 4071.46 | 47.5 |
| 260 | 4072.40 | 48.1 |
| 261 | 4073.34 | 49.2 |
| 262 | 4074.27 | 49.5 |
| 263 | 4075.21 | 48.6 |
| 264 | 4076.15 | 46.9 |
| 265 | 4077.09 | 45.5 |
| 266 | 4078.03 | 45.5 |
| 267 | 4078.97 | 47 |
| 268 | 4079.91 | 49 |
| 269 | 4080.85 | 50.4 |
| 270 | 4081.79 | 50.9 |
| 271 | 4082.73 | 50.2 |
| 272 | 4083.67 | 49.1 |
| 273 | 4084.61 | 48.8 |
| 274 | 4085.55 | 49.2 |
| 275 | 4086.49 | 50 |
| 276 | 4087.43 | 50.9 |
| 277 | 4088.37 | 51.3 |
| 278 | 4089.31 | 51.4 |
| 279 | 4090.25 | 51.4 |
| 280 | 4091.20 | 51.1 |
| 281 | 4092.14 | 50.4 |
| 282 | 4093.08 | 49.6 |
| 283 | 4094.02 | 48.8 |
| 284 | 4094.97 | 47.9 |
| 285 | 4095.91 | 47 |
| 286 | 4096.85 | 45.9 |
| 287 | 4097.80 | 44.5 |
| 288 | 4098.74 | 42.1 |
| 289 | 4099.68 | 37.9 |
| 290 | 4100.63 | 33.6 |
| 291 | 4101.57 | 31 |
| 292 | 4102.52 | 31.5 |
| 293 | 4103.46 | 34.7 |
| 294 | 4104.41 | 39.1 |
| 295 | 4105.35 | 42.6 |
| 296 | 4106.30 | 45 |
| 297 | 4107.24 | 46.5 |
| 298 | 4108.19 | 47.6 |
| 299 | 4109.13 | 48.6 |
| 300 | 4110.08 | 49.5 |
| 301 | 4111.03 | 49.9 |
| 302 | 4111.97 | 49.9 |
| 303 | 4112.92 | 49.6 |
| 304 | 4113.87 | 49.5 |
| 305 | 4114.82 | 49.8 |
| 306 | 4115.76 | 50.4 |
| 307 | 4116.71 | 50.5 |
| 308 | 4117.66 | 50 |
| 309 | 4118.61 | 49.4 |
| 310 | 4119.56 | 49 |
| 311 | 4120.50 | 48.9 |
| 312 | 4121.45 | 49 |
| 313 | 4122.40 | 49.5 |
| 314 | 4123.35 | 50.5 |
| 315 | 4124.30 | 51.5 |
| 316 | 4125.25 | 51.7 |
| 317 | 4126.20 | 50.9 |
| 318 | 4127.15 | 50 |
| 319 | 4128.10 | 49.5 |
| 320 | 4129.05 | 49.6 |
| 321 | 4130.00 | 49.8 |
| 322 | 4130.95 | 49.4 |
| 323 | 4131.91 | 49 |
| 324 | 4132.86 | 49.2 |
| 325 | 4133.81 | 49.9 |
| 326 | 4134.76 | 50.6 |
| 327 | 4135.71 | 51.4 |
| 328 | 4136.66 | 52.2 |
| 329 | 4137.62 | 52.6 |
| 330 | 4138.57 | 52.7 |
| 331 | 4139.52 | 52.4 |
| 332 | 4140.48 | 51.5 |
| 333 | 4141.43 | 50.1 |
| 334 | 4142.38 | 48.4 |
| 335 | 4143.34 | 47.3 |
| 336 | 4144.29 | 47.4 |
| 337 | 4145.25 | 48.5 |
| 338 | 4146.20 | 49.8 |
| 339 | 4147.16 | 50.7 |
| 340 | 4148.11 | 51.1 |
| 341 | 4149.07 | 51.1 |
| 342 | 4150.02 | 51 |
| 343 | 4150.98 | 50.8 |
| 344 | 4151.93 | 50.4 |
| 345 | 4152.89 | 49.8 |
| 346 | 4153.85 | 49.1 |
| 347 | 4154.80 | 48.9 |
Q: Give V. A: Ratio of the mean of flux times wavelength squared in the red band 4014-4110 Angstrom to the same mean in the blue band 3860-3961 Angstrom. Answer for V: 1.3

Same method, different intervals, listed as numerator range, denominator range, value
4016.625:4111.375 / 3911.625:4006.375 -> 1.28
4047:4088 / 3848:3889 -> 1.22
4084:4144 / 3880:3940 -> 1.41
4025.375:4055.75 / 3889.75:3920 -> 1.25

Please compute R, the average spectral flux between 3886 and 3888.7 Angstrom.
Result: 31.1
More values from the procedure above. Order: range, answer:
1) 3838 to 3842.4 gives 33.9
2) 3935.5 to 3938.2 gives 22.6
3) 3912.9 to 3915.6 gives 45.4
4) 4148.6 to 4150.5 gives 51.1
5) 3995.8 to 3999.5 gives 47.2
